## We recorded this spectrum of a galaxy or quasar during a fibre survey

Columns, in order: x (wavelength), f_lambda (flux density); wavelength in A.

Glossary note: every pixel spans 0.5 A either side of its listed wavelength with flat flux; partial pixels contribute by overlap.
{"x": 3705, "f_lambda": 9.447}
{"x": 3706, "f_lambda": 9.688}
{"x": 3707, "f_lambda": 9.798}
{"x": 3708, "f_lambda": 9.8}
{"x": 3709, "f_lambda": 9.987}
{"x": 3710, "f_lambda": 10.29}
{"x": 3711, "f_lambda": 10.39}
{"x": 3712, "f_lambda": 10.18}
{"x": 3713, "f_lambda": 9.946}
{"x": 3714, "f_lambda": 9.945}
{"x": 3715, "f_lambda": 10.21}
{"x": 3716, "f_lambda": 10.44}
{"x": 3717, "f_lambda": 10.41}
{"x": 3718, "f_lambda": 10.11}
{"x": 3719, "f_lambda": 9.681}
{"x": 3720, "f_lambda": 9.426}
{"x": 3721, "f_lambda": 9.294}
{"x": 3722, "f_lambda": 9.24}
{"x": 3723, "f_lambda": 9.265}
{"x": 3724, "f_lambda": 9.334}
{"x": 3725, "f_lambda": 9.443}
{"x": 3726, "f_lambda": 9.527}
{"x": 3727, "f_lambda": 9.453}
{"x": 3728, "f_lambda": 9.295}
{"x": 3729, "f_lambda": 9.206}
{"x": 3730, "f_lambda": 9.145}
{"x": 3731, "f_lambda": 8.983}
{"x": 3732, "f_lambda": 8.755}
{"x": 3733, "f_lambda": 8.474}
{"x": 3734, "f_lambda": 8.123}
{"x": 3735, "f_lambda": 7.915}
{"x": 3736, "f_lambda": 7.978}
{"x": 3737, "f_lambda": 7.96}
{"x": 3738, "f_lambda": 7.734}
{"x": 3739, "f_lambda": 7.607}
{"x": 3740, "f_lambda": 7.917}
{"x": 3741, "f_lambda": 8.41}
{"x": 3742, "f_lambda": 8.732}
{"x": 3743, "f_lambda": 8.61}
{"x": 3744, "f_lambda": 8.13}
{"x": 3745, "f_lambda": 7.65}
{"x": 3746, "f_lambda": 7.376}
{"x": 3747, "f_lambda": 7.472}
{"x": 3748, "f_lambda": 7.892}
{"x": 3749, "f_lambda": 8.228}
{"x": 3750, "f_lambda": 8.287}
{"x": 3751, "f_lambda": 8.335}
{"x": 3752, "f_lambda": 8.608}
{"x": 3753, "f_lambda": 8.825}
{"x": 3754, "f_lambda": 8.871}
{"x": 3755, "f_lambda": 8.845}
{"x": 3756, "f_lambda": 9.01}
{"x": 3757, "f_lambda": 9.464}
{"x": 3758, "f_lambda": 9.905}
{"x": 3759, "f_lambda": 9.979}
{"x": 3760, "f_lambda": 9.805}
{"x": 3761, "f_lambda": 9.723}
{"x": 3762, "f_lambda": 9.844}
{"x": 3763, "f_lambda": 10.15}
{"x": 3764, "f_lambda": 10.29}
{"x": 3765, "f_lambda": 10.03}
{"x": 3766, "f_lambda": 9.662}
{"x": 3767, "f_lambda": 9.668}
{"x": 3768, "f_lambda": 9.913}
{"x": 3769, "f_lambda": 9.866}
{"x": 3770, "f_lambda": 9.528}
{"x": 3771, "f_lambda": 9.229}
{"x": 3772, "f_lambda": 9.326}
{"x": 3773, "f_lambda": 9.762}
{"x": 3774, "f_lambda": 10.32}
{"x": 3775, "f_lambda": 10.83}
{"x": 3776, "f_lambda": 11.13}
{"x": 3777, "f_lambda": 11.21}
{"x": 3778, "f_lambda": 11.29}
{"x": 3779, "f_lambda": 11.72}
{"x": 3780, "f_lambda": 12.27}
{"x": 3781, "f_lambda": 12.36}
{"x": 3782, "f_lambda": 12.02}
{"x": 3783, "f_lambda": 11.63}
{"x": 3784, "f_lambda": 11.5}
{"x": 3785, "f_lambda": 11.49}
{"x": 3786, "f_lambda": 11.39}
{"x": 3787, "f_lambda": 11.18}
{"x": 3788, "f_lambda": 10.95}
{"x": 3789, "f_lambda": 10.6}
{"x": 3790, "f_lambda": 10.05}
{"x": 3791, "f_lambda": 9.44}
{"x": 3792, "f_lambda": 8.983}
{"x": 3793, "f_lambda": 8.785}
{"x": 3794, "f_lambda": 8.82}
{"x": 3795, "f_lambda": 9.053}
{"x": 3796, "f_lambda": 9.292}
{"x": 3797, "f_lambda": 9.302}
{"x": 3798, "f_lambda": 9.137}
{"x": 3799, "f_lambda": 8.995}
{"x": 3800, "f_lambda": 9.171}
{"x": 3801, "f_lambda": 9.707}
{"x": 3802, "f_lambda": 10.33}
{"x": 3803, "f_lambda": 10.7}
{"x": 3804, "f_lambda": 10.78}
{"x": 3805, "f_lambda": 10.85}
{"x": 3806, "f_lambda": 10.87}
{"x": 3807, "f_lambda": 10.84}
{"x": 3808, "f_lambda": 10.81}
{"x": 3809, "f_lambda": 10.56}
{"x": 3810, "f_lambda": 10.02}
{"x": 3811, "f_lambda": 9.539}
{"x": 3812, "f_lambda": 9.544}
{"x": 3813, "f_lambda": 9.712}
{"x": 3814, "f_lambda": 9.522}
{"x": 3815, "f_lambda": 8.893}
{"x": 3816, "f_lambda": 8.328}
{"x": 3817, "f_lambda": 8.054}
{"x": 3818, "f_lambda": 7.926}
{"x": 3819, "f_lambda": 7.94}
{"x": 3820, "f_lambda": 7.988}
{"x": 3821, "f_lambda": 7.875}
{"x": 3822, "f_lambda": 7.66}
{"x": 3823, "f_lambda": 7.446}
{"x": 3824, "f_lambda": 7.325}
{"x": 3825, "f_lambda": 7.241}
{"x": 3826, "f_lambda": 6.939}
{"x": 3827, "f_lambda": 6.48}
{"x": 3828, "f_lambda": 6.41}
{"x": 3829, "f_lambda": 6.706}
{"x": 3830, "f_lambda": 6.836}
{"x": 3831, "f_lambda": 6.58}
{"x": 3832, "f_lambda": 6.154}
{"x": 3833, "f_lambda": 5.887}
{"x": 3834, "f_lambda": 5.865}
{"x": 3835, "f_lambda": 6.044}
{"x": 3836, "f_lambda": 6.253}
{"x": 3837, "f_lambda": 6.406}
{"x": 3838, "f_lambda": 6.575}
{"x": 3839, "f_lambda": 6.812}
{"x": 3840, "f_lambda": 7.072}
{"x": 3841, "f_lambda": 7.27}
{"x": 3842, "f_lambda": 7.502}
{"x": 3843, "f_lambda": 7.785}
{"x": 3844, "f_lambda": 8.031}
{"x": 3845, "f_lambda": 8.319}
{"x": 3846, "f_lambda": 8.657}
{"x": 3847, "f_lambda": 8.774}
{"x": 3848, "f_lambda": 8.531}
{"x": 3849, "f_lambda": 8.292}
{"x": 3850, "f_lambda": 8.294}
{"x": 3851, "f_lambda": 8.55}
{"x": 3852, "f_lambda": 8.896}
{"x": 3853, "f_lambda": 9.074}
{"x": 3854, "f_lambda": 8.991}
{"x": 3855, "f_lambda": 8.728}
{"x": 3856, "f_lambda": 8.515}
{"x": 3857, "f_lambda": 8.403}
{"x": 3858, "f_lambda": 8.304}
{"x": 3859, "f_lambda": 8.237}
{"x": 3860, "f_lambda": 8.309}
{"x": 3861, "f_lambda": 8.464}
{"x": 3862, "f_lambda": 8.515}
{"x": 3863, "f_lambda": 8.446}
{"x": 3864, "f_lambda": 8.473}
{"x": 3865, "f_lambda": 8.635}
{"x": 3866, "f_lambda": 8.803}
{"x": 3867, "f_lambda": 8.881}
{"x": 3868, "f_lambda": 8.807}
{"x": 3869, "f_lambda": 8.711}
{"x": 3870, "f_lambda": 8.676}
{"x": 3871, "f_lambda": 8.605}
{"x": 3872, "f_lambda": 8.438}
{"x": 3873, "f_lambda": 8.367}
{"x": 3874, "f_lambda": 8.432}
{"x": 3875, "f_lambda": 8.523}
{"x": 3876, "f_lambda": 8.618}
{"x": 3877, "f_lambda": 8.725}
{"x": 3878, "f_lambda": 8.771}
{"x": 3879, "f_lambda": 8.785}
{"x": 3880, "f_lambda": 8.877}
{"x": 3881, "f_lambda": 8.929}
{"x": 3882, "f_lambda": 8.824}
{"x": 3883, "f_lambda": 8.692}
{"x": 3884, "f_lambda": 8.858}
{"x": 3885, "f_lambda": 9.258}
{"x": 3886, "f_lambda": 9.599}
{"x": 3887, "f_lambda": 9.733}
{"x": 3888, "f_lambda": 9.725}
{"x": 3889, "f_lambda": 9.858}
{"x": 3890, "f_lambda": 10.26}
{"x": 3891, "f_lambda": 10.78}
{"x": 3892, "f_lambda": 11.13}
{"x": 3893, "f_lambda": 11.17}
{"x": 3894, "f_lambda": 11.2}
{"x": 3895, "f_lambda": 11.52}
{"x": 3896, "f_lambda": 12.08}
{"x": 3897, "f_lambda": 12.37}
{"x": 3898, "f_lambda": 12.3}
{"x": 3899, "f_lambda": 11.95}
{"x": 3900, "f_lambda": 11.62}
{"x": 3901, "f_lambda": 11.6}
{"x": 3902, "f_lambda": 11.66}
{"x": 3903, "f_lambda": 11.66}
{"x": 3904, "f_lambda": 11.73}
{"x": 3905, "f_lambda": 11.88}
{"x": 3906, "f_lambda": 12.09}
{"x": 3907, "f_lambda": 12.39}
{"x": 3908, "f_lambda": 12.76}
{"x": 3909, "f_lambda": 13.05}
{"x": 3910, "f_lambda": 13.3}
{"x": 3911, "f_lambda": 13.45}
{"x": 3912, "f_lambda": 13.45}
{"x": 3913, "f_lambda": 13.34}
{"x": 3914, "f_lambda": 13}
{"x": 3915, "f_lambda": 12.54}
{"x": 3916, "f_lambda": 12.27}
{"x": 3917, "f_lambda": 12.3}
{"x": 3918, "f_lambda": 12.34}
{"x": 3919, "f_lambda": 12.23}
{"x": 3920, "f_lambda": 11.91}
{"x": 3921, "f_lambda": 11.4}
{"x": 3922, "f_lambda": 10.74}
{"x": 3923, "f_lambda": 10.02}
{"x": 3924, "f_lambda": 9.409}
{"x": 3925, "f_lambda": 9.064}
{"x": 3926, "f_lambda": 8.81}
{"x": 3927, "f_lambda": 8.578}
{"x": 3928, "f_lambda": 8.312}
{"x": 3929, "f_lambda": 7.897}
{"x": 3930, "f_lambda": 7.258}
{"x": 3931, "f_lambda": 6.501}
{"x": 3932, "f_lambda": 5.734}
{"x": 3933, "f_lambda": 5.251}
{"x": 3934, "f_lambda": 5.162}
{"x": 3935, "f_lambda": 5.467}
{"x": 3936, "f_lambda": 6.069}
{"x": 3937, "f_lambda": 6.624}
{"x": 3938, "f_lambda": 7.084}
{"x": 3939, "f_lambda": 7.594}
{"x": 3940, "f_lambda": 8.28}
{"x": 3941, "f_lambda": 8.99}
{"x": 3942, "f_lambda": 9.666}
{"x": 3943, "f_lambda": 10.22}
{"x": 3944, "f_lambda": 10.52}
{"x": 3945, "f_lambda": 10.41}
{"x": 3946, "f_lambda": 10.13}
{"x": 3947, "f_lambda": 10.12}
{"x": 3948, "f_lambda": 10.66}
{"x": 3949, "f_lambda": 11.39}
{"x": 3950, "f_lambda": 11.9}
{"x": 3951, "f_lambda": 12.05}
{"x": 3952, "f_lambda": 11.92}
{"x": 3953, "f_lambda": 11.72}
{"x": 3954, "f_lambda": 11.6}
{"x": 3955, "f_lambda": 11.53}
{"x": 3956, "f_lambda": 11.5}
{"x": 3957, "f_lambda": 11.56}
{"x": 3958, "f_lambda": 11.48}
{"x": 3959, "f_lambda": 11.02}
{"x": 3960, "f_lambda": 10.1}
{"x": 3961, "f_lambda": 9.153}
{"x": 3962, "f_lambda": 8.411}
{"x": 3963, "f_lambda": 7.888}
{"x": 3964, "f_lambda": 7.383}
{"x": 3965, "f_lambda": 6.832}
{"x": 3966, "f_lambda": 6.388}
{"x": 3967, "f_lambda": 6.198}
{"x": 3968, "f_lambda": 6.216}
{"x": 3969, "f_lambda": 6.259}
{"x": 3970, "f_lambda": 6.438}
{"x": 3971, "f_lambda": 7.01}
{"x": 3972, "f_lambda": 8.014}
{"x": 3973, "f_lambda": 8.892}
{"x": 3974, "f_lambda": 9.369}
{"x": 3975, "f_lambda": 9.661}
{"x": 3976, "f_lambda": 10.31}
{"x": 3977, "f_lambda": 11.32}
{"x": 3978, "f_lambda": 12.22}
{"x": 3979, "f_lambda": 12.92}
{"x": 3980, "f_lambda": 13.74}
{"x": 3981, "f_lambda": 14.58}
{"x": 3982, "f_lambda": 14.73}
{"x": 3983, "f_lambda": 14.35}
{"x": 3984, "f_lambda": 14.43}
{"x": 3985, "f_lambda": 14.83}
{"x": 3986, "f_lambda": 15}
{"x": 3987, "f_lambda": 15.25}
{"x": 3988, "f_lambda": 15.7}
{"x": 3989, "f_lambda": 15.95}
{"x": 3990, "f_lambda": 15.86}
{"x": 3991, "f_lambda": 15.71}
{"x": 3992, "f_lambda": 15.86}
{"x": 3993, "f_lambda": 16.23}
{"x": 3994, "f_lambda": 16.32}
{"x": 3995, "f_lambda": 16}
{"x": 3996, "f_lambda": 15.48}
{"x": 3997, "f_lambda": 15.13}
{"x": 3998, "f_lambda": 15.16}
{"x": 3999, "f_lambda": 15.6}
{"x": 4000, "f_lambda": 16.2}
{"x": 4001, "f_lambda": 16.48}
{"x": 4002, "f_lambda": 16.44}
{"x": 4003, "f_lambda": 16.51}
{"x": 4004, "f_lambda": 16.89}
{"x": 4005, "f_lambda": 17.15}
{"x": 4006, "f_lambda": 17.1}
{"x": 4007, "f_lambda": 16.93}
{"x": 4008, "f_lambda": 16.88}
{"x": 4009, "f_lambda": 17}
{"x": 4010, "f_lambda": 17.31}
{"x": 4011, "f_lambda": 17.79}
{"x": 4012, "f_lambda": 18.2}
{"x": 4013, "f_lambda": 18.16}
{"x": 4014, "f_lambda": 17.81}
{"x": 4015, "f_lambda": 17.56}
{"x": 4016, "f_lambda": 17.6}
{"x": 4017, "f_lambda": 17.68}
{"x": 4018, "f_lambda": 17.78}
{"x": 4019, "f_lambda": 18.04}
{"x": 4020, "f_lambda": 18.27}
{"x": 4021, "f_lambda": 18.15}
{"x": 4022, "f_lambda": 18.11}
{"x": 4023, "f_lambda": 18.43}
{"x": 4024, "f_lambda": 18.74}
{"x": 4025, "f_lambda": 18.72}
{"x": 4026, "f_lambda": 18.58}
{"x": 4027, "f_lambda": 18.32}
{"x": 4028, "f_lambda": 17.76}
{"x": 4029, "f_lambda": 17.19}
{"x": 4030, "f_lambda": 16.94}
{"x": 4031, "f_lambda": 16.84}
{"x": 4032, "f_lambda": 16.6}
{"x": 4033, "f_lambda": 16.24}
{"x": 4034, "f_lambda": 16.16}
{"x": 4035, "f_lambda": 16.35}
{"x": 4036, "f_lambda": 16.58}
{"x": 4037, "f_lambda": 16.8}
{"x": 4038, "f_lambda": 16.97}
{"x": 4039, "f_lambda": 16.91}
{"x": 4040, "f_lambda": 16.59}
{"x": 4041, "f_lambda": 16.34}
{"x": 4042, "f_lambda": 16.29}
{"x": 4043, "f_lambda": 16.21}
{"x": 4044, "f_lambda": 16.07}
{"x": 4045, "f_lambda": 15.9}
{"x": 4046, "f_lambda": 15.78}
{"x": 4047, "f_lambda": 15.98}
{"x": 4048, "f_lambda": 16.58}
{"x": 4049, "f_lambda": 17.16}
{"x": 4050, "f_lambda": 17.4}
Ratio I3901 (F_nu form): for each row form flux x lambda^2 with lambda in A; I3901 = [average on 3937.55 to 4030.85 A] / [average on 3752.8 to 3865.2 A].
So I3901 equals 1.64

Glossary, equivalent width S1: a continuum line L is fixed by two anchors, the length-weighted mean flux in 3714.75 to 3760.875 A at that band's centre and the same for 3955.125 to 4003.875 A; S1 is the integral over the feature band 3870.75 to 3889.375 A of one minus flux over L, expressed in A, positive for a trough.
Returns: 3.3 A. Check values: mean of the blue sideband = 8.86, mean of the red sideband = 12.3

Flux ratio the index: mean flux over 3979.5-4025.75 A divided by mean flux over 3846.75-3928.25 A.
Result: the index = 1.6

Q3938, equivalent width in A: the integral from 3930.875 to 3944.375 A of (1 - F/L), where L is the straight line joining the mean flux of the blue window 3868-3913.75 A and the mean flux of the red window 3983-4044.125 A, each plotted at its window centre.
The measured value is 5.84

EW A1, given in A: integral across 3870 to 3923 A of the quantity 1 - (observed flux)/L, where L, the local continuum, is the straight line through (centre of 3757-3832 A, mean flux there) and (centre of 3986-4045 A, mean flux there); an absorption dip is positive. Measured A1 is 8.6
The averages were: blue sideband 9.57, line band 10.9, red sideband 16.9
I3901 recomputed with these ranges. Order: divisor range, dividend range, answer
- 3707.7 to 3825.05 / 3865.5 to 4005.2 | 1.26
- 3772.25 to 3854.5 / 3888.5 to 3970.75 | 1.20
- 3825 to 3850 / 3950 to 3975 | 1.37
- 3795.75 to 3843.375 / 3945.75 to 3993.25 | 1.48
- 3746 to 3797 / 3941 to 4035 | 1.56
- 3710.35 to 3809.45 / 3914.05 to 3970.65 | 1.06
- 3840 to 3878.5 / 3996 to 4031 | 2.22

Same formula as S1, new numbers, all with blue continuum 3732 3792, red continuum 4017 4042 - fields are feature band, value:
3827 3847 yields 8.20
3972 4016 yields 3.24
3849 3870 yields 6.45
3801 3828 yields 5.08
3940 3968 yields 9.64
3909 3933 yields 6.13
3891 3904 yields 1.79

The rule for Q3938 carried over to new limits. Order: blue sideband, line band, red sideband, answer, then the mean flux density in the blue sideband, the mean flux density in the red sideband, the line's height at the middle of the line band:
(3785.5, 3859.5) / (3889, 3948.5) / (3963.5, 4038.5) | 7.6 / 8.54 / 14.9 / 12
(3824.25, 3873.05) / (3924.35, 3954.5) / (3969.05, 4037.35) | 8.7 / 7.82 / 15.6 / 12.4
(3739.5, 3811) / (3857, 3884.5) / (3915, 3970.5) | 2.5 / 9.8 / 9.23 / 9.47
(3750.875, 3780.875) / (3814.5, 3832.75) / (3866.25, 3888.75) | 4.0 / 9.96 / 8.87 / 9.4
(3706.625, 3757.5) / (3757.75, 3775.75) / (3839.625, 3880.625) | -2.1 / 8.98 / 8.47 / 8.84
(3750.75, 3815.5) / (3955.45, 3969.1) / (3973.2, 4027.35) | 5.7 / 10.1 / 16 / 14.9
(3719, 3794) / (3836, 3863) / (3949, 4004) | 6.5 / 9.49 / 12.2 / 10.7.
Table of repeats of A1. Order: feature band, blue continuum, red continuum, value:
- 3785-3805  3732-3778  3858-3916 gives -1.0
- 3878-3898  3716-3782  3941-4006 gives 1.7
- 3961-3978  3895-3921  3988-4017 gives 7.9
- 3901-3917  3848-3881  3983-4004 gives -2.1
